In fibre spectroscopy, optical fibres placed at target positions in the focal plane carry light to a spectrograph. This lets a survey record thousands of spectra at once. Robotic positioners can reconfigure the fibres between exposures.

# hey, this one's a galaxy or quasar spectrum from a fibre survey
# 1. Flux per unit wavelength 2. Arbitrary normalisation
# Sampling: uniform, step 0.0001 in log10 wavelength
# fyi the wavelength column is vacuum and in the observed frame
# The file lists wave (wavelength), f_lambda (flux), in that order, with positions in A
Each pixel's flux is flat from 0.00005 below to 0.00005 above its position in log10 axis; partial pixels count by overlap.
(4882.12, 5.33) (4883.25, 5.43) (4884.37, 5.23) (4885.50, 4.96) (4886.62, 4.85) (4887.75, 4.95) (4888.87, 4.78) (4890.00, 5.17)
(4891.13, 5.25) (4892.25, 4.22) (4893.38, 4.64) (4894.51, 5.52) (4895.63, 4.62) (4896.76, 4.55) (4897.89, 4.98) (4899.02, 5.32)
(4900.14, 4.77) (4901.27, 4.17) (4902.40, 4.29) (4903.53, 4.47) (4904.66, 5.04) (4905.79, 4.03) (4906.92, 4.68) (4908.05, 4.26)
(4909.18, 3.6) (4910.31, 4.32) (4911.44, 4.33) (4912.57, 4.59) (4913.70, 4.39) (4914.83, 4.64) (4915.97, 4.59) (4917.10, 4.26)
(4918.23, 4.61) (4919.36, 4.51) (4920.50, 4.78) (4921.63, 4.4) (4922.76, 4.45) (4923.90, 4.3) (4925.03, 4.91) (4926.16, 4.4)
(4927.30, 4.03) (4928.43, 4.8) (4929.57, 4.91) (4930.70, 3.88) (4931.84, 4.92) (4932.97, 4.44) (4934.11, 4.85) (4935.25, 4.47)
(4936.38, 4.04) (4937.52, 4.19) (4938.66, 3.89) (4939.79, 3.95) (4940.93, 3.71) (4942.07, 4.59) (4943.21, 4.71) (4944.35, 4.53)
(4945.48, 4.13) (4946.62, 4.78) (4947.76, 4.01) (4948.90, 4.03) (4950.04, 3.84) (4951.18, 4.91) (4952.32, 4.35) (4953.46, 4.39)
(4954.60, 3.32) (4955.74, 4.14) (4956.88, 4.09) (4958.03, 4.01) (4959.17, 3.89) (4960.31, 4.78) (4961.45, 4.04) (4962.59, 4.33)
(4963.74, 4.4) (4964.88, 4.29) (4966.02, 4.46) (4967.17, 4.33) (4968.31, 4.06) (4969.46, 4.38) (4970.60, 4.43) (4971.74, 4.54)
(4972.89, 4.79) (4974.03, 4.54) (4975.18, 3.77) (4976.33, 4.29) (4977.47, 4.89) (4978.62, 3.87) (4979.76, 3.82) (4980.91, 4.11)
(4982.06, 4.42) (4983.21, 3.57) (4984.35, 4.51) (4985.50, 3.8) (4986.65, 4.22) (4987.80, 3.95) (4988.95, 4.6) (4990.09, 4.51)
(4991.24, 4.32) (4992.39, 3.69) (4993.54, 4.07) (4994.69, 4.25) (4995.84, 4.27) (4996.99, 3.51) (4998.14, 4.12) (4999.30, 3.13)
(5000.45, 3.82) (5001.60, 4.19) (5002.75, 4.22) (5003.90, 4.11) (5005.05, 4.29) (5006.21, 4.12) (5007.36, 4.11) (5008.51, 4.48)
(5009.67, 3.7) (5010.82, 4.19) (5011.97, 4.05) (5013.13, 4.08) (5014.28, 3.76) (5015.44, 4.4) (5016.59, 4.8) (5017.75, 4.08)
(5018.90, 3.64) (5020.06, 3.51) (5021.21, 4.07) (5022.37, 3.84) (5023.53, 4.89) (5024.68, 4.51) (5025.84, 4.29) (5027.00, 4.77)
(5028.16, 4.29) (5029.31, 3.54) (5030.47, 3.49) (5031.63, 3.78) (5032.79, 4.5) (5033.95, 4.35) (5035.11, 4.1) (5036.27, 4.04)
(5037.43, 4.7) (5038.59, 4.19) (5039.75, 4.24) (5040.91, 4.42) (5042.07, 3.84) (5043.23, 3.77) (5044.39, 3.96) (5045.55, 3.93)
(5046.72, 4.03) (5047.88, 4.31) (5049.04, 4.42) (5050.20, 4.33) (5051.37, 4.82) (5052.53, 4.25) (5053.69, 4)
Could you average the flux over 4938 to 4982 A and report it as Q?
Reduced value 4.25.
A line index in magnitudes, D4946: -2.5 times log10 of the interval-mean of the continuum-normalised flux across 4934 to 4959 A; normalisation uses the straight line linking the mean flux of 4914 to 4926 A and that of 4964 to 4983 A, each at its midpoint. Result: 0.05 mag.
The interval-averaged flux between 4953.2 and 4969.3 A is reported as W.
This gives 4.18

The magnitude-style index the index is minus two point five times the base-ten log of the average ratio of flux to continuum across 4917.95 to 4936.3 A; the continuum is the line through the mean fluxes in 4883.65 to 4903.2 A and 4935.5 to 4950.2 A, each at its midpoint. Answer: -0.03 mag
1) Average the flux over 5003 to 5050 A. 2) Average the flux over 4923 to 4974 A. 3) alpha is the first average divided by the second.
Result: 1.0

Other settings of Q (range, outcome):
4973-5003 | 4.1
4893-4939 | 4.51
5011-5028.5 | 4.2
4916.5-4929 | 4.5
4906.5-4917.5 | 4.36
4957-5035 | 4.16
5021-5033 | 4.17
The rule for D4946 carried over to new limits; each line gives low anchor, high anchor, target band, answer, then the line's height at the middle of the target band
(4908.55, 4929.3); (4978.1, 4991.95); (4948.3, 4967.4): 0.01 mag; 4.27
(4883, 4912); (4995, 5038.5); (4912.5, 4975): 0.03 mag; 4.47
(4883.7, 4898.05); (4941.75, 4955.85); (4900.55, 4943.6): 0.04 mag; 4.57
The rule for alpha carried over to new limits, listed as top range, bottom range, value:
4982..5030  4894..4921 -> 0.90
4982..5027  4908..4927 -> 0.93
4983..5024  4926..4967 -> 0.95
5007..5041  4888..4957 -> 0.93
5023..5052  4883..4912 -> 0.90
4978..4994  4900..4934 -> 0.92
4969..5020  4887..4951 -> 0.92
